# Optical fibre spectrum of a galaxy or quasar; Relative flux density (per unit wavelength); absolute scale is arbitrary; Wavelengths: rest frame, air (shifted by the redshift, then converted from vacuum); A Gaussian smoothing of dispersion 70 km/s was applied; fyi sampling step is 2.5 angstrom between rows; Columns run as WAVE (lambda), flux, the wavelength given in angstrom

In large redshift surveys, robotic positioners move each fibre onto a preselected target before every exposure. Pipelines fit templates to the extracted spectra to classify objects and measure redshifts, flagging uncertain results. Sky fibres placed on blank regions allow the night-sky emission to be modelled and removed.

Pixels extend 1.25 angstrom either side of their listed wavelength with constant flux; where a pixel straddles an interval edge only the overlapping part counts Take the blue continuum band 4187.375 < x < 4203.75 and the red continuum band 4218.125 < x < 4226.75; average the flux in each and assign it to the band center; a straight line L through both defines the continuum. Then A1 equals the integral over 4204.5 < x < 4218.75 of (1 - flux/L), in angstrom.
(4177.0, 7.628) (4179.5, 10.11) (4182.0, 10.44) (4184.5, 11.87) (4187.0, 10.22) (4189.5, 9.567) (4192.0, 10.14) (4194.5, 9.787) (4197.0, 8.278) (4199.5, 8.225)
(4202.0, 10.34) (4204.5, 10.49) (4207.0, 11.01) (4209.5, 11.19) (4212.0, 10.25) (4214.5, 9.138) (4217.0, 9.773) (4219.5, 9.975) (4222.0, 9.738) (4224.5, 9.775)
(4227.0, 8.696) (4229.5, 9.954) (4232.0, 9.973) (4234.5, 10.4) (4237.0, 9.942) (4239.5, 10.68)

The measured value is -1.0 angstrom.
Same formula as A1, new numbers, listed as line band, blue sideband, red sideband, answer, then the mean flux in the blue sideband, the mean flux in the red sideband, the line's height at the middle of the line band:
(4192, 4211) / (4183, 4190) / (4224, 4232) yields 0.6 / 10.7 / 9.52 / 10.2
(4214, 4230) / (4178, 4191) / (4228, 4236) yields 0.9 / 10.4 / 10.1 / 10.1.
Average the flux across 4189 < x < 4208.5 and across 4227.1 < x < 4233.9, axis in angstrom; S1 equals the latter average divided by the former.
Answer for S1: 1.00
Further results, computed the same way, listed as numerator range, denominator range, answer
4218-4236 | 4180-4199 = 0.98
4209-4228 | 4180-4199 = 0.98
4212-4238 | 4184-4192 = 0.94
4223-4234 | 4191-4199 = 1.04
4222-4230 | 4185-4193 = 0.93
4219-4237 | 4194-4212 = 0.99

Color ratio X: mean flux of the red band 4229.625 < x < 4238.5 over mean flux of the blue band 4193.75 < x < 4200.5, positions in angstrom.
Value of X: 1.2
